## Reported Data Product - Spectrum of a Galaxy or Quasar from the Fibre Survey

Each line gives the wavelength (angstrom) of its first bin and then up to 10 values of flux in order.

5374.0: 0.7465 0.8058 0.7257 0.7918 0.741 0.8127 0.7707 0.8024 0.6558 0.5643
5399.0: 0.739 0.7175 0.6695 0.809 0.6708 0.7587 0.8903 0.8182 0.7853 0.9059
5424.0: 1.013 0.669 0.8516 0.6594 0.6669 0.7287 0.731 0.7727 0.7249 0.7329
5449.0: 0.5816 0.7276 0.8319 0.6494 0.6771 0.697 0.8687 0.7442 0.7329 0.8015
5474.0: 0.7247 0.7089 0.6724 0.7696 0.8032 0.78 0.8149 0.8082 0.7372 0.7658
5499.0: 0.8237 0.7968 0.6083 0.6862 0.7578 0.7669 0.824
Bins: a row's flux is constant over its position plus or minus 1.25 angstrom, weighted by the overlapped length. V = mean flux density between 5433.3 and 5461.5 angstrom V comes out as 0.712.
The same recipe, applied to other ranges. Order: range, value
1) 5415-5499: 0.758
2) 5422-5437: 0.774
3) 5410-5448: 0.779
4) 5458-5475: 0.751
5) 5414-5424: 0.865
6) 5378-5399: 0.733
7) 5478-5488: 0.76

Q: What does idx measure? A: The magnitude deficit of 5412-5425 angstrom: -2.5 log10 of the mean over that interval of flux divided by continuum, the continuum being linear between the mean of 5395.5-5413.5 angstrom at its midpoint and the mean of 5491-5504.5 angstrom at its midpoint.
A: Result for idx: -0.21 mag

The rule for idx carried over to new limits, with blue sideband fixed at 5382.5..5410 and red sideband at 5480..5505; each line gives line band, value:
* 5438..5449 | 0.04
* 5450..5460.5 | 0.05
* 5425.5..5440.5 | 0.03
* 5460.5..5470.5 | -0.01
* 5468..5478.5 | 0.04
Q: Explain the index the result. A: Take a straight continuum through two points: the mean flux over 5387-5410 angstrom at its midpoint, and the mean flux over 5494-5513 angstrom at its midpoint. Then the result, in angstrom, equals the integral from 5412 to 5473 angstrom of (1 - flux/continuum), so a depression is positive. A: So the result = -2.8 angstrom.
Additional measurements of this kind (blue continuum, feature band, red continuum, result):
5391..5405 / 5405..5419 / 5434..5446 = -1.71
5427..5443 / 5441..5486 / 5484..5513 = 0.63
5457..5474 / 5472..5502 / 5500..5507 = -1.90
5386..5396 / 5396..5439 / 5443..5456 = -1.92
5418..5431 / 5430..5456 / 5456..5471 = 2.38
